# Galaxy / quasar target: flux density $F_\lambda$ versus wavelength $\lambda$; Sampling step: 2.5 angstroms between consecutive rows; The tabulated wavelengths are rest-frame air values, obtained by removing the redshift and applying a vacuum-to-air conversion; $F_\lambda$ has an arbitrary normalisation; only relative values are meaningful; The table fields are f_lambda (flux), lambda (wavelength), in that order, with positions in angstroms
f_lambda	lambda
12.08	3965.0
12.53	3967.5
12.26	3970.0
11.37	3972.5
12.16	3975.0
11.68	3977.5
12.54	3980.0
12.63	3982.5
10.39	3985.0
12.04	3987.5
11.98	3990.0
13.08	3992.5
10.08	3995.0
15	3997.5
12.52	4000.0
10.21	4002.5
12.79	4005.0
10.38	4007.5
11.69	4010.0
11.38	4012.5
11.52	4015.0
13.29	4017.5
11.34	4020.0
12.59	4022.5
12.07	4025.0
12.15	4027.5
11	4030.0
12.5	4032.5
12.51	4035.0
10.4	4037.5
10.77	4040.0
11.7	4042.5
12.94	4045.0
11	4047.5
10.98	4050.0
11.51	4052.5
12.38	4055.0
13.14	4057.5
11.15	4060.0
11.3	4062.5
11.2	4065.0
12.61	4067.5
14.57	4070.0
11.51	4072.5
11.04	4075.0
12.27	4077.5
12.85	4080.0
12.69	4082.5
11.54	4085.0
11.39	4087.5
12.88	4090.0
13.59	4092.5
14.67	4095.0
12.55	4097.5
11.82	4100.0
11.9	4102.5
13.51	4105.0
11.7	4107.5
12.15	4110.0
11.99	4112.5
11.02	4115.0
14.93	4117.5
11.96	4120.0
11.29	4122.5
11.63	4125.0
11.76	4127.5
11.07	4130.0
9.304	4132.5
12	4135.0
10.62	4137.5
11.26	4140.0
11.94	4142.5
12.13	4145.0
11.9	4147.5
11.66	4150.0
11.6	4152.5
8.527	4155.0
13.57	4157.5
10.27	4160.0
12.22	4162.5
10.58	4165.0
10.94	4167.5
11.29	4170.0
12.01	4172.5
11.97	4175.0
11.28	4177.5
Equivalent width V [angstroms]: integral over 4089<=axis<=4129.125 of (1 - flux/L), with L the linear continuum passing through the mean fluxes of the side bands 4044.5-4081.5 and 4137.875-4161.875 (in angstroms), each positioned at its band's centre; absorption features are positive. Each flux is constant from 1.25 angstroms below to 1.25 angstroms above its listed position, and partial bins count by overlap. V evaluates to -2.5 angstroms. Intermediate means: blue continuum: 12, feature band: 12.4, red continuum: 11.4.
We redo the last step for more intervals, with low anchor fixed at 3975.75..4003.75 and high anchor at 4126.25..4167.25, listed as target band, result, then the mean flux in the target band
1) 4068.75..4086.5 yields -1.1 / 12.3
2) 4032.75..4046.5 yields 0.1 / 11.7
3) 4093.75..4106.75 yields -1.5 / 12.8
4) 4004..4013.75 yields 0.3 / 11.5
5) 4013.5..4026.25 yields -0.3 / 12.1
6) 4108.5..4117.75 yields -0.7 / 12.2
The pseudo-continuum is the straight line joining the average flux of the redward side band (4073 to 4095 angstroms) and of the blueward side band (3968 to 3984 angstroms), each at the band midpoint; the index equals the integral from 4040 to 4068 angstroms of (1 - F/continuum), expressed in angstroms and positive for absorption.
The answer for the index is 1.3 angstroms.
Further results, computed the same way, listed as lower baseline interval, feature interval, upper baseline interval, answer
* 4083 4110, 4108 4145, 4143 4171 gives 0.9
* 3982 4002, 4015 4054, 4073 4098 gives 1.7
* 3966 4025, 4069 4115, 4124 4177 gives -3.4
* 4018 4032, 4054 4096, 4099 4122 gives -0.8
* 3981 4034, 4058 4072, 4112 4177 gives -0.5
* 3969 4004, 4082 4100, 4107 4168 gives -1.6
